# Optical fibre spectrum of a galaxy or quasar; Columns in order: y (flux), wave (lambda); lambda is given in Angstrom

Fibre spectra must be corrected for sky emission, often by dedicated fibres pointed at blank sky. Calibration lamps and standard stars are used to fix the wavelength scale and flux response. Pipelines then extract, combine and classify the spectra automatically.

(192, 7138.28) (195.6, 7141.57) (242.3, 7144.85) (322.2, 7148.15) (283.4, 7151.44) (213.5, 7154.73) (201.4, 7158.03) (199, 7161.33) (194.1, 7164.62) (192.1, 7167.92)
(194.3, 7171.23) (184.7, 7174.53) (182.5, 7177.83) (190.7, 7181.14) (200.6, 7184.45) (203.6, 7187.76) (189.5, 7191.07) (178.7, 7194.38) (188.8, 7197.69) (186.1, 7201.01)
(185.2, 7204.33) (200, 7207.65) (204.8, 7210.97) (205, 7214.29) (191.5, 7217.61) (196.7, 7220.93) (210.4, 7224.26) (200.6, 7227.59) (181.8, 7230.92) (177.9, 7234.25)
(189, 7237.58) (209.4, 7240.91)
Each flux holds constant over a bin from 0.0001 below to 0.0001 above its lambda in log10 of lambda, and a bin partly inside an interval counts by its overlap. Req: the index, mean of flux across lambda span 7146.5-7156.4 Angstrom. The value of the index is 273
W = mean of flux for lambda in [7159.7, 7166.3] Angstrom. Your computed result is 197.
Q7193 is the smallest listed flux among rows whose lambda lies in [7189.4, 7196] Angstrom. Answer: 178.7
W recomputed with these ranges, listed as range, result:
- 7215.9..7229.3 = 200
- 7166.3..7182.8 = 189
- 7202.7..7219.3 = 197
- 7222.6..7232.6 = 198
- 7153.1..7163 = 205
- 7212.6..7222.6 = 198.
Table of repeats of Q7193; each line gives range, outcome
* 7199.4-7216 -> 185.2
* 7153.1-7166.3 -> 194.1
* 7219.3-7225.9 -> 196.7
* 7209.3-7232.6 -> 181.8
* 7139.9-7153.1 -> 195.6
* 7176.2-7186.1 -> 182.5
